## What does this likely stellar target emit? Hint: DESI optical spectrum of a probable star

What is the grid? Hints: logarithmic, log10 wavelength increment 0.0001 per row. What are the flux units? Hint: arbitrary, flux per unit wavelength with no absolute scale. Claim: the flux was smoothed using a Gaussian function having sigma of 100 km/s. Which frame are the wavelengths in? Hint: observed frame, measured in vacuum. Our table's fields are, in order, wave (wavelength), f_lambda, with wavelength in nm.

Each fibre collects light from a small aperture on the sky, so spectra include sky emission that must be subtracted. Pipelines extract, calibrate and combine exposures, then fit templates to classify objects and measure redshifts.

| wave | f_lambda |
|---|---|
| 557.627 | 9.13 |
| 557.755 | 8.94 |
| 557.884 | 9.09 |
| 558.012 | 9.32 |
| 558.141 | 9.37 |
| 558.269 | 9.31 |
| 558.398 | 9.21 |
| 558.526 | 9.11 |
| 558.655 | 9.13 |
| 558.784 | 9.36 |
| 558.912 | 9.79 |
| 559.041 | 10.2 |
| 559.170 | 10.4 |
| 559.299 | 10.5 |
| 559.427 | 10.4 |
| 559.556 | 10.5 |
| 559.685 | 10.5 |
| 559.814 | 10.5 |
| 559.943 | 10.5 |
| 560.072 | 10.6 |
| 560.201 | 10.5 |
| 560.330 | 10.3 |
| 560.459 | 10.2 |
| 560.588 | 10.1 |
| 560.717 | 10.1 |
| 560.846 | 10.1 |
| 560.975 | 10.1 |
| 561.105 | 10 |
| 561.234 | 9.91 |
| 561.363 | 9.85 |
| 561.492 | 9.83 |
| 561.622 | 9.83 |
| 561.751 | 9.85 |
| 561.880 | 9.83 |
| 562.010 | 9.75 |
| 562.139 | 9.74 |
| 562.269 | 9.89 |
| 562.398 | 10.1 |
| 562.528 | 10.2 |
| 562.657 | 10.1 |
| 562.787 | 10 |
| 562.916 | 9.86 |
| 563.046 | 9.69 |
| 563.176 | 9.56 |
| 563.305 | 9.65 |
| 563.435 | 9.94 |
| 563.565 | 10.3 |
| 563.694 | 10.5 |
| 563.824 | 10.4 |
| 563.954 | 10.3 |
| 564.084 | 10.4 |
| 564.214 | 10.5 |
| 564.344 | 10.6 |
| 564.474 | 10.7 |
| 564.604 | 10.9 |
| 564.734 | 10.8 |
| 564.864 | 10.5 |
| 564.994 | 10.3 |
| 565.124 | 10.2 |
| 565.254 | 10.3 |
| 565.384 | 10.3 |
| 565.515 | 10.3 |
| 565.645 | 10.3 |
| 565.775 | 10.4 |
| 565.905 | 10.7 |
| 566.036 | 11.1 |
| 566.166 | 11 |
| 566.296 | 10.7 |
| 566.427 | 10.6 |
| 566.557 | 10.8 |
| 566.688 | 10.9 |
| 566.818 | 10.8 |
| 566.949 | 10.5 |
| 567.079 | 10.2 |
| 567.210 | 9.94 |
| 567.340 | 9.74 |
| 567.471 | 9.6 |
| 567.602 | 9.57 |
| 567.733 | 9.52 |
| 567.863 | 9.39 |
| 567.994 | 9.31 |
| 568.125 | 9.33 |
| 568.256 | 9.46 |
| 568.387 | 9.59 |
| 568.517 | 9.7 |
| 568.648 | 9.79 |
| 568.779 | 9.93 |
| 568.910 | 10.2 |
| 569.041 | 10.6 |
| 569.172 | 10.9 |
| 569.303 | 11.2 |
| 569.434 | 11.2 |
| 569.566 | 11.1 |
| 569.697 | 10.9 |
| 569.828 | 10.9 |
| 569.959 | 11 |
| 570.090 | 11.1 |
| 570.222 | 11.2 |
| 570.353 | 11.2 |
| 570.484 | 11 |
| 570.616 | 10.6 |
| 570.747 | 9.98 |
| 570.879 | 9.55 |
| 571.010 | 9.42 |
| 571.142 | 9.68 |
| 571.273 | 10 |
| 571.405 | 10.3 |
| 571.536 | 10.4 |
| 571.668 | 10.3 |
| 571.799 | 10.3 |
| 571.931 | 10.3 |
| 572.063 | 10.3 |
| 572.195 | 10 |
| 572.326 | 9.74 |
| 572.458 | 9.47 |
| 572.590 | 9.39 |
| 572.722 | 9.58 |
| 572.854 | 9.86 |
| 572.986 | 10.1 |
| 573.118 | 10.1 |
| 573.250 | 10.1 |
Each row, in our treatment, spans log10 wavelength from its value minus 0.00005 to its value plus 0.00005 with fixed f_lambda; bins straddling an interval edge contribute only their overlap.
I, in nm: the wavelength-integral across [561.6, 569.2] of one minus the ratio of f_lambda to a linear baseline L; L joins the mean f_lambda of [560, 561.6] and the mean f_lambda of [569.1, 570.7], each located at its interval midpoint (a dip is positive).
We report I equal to 0.29 nm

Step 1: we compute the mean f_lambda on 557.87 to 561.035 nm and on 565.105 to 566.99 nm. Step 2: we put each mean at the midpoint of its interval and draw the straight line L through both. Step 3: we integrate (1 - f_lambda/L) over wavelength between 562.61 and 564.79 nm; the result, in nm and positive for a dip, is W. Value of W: 0.03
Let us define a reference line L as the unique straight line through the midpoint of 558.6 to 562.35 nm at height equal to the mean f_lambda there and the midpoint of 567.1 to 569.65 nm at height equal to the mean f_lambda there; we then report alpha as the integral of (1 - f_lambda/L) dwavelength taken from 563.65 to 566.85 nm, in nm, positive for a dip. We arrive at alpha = -0.17 nm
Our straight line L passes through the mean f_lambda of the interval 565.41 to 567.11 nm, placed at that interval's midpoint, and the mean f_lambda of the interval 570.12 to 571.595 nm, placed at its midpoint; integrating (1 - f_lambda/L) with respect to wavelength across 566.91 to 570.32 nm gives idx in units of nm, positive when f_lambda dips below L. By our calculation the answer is 0.08 nm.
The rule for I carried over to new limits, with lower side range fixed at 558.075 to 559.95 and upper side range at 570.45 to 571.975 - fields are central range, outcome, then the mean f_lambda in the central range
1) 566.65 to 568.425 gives 0.04 nm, 9.83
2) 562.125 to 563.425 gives 0.01 nm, 9.89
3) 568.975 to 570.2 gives -0.11 nm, 11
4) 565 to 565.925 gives -0.03 nm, 10.3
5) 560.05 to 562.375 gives -0.02 nm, 10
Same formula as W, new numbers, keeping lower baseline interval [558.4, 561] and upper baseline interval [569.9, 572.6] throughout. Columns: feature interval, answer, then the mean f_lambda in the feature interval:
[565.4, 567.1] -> -0.07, 10.6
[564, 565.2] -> -0.04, 10.5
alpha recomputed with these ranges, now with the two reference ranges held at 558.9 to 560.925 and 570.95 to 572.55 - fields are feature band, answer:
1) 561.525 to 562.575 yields 0.04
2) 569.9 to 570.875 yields -0.07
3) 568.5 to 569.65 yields -0.05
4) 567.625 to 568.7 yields 0.06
